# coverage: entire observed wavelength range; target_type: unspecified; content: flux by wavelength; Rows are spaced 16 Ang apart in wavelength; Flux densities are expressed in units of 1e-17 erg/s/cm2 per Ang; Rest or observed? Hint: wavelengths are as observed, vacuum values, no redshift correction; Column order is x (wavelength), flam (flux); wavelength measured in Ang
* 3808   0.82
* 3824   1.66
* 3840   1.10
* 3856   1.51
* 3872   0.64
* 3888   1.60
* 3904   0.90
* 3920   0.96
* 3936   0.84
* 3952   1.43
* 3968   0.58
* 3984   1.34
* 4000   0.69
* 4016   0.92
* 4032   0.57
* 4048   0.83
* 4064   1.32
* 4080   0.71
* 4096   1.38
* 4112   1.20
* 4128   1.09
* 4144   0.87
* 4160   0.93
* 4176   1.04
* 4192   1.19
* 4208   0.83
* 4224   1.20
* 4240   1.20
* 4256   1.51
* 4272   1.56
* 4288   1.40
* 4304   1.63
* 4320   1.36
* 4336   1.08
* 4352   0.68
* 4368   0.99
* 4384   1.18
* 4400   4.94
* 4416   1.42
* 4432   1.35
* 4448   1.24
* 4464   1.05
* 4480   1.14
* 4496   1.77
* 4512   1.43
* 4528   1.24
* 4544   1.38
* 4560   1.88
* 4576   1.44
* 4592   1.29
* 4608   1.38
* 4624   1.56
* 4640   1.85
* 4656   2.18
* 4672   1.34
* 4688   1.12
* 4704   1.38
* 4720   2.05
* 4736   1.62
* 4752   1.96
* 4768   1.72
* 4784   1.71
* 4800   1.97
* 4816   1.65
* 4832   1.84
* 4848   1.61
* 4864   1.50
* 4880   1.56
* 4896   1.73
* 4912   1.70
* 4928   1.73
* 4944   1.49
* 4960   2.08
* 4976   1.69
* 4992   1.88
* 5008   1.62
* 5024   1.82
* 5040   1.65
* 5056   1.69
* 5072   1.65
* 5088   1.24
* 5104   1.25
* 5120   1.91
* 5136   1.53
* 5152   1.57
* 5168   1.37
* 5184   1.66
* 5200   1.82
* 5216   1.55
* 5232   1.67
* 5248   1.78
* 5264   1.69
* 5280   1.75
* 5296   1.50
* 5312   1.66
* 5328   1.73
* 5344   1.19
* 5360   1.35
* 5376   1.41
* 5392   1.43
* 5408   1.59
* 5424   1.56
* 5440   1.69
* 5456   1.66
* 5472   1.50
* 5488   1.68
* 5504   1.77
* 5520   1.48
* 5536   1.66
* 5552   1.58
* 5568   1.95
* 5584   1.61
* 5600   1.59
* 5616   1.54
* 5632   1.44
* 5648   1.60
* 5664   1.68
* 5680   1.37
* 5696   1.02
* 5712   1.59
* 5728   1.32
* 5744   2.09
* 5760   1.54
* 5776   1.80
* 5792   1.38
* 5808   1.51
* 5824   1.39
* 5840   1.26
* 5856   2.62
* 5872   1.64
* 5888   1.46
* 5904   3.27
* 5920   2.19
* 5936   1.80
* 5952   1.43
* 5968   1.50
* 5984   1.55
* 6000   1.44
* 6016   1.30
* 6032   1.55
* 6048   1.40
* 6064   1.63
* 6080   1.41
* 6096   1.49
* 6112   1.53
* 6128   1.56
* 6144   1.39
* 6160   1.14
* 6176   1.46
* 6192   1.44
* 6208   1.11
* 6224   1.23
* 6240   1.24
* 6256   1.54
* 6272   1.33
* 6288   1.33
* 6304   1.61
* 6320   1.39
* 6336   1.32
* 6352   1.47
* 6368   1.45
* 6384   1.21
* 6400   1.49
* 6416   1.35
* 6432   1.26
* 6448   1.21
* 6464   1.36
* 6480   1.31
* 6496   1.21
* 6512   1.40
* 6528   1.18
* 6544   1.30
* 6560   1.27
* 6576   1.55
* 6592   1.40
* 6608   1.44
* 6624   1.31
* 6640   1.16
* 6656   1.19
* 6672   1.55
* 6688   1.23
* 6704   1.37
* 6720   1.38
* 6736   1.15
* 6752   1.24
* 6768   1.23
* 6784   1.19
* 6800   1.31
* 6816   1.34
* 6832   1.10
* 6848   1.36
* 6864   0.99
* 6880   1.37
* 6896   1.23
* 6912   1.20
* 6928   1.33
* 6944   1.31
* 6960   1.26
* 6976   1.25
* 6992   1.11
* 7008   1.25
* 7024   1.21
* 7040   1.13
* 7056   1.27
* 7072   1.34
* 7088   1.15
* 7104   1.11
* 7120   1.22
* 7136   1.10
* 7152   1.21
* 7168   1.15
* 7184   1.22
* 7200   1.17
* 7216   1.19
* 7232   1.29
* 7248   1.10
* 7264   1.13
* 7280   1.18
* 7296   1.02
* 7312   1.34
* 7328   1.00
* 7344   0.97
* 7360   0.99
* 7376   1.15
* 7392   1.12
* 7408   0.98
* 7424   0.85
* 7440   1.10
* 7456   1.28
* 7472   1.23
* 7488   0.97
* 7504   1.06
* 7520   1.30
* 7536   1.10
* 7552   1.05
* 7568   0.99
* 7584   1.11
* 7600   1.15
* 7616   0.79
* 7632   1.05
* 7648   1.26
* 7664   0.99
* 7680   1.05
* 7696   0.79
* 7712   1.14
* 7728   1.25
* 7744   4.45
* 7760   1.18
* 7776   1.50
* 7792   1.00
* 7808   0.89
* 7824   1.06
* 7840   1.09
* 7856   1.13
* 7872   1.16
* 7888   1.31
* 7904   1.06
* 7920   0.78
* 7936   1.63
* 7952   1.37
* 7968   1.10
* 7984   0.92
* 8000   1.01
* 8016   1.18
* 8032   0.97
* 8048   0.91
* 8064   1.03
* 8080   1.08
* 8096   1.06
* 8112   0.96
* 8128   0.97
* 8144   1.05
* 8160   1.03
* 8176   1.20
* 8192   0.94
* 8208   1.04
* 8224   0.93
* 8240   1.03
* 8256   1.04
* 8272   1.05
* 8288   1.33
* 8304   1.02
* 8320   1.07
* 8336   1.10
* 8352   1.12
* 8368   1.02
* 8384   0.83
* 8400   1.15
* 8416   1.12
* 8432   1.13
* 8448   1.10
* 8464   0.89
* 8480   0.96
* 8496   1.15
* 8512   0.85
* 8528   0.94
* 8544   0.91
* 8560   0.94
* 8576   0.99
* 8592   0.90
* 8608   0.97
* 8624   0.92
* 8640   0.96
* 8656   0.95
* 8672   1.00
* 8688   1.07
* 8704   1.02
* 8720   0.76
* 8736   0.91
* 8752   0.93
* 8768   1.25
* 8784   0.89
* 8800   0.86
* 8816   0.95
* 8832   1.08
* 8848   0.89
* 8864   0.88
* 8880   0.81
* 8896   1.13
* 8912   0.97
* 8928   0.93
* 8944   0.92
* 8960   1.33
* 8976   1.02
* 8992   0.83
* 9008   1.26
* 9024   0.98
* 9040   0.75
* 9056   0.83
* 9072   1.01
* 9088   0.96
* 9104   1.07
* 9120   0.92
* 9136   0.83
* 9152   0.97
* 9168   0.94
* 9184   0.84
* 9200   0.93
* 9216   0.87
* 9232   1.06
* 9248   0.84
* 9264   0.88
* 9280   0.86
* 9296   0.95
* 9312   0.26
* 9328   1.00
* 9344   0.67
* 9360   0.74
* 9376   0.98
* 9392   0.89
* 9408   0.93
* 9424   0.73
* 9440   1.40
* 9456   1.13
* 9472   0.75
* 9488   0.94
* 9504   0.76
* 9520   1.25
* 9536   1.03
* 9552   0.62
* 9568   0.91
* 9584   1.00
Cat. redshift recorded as 0.180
